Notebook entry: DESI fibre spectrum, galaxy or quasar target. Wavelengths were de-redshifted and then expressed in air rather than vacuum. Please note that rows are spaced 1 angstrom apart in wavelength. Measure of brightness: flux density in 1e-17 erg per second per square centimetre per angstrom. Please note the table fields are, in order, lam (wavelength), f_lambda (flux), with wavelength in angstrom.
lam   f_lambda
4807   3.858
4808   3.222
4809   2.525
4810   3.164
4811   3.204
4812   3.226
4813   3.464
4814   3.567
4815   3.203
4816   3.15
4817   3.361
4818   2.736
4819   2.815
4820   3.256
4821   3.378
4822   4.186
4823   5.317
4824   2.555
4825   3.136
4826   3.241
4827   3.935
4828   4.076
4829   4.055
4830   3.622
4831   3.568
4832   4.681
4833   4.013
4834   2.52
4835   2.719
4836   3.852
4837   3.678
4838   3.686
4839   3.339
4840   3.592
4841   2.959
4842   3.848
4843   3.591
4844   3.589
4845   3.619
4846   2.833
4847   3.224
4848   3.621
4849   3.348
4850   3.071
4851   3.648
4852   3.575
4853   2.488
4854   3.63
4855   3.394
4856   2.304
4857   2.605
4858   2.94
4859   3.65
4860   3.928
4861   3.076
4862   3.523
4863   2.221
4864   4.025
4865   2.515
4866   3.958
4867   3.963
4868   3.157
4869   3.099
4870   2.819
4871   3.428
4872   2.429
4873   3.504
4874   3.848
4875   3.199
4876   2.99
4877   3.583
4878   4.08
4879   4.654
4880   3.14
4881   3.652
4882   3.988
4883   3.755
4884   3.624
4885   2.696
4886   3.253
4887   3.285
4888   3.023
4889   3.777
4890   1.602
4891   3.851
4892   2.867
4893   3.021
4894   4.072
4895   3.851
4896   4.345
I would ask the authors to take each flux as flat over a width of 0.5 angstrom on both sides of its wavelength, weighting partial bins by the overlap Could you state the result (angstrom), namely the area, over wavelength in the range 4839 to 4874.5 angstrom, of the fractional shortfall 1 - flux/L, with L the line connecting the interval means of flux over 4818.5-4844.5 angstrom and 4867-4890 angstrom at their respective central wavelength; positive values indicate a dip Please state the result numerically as 1.9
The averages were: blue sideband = 3.58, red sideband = 3.38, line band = 3.29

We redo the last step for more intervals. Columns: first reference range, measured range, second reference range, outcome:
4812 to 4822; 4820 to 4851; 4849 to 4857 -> -3.48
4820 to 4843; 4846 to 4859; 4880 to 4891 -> 1.24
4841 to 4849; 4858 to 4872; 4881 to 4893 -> 0.25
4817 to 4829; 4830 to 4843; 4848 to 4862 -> -0.53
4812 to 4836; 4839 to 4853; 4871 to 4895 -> 0.31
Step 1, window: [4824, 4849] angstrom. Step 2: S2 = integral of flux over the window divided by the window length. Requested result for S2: 3.52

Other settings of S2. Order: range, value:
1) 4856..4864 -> 3.14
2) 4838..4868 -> 3.32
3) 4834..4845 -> 3.45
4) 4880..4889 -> 3.41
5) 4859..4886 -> 3.42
